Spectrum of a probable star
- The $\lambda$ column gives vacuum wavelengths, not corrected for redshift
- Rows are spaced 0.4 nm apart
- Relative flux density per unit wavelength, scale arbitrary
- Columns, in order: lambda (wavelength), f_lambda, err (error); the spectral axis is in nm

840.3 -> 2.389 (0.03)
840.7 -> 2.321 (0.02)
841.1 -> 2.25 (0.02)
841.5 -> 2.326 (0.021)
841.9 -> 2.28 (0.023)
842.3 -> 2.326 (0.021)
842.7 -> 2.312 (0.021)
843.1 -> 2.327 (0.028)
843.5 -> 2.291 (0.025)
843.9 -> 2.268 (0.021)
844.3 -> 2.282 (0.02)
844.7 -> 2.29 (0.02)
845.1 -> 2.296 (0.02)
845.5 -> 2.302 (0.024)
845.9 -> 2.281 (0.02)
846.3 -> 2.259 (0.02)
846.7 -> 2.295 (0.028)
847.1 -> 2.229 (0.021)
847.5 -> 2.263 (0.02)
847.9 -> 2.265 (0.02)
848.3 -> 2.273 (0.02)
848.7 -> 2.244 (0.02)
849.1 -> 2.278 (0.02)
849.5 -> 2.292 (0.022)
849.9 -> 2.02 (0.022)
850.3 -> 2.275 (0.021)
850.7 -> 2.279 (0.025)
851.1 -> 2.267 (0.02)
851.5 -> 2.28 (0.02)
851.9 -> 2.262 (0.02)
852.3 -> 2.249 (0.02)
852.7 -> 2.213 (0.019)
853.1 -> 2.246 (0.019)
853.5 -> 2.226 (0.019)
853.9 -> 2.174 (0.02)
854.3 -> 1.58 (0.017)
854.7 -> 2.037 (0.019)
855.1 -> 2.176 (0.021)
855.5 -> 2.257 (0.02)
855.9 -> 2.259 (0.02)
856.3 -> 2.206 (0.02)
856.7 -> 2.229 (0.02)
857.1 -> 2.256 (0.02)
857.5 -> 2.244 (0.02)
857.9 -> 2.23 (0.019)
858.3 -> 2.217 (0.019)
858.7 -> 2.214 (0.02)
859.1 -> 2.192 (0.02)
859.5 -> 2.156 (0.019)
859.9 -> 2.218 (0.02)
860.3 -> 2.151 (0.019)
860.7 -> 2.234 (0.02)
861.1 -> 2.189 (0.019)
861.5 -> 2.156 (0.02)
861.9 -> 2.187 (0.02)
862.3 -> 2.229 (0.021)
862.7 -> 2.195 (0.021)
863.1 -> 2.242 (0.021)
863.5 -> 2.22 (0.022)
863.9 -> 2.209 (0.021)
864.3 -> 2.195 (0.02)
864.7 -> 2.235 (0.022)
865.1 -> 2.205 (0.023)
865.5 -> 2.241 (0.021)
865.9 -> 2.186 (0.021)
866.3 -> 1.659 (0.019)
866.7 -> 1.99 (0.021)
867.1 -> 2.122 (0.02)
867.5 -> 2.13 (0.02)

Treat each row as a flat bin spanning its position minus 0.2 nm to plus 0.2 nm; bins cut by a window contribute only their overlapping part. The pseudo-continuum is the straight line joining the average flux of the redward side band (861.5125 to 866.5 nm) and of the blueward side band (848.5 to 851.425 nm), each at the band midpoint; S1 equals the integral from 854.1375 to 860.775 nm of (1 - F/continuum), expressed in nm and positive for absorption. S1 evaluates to 0.09 nm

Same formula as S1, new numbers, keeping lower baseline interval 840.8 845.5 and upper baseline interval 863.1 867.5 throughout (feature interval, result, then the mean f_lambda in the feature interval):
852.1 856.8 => 0.126 nm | 2.15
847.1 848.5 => 0.000 nm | 2.26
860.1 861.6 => -0.014 nm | 2.18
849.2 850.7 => 0.022 nm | 2.21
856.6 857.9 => -0.030 nm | 2.24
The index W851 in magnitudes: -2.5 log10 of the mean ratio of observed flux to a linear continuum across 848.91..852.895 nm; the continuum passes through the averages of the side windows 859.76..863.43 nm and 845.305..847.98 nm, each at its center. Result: 0.00 mag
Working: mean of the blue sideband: 2.27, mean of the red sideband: 2.2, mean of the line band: 2.24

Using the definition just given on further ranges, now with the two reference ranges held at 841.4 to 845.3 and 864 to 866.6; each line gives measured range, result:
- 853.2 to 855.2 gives 0.09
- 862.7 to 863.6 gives -0.04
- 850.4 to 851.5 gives -0.02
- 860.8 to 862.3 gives -0.02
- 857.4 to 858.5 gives -0.02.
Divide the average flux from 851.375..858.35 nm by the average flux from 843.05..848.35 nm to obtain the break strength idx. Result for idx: 0.96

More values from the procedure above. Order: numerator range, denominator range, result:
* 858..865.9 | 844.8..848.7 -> 0.97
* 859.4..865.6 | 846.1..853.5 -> 0.98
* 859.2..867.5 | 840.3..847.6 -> 0.94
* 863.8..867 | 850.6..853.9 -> 0.94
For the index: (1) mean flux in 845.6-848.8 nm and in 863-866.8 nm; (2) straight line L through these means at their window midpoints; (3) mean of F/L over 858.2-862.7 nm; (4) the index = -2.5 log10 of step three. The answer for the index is -0.012 mag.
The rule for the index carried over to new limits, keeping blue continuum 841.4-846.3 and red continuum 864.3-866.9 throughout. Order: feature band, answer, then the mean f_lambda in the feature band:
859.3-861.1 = -0.023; 2.19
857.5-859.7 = -0.023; 2.21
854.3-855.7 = 0.060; 2.07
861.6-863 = -0.039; 2.2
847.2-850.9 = 0.003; 2.24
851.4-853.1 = -0.015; 2.25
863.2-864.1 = -0.053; 2.22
